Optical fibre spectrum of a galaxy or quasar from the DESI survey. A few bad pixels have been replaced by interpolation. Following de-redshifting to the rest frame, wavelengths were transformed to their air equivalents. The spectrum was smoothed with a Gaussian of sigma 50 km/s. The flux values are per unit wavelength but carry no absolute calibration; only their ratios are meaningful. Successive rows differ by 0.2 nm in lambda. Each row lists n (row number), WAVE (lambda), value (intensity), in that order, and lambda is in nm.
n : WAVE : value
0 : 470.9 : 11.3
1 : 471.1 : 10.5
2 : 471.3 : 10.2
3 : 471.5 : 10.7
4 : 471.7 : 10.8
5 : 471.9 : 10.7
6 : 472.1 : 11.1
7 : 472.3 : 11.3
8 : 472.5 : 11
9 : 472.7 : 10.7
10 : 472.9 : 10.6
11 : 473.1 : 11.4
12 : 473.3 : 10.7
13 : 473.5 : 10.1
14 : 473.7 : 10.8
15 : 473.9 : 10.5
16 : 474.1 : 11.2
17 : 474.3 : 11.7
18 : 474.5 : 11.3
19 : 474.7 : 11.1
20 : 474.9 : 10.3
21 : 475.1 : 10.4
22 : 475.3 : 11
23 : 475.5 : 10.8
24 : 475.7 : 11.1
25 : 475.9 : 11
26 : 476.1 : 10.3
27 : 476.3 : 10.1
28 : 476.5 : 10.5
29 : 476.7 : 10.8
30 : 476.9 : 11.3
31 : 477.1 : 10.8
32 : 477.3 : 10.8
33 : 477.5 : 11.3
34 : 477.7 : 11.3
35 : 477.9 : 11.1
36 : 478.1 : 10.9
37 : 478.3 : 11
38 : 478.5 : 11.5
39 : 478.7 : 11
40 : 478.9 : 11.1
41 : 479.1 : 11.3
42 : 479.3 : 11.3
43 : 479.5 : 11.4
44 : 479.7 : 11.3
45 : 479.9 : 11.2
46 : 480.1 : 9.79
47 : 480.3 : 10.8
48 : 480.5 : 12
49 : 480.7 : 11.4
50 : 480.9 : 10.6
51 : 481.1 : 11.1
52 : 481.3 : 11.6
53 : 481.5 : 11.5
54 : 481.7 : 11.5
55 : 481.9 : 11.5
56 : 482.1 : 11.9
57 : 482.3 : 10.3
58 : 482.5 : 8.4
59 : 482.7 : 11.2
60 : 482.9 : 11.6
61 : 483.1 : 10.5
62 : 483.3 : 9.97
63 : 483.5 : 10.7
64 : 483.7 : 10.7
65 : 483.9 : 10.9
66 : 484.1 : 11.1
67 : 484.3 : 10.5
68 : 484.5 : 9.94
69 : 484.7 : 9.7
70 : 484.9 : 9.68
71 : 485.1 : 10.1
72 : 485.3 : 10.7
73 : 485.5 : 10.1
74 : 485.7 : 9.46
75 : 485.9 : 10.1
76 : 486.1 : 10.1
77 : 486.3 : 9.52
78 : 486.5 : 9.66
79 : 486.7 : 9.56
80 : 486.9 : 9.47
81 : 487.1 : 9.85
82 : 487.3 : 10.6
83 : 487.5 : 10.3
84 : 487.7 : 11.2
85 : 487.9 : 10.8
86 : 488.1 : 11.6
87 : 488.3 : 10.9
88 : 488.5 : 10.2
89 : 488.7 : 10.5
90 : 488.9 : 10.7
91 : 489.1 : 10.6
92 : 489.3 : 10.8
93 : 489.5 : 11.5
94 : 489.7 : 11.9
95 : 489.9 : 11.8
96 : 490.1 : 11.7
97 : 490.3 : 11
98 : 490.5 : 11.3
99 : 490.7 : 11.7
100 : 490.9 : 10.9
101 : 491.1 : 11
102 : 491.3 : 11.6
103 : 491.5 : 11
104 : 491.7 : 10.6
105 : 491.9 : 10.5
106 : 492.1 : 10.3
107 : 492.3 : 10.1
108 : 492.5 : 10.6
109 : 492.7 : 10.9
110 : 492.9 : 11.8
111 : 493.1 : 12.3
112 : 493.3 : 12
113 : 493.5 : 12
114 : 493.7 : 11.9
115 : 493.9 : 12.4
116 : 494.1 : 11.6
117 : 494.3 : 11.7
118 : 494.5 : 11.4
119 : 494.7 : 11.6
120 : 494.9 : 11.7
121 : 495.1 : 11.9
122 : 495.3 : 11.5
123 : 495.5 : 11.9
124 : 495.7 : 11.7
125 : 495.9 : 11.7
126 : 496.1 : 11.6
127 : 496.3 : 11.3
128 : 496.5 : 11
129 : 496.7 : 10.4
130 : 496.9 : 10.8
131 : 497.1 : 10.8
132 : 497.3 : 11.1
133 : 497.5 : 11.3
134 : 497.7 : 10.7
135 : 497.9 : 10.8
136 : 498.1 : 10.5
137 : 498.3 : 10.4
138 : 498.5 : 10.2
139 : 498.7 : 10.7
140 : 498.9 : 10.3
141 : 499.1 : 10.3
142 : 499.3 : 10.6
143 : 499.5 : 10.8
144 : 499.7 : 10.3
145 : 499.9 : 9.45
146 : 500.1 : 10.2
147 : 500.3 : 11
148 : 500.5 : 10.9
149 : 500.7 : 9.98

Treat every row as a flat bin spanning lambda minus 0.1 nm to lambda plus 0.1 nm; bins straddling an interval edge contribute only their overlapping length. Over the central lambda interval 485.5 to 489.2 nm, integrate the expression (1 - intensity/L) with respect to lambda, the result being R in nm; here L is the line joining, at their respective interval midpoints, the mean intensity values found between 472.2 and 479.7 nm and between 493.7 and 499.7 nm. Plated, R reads 0.26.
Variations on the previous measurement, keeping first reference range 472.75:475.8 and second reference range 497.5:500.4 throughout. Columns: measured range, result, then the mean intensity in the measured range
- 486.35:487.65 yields 0.09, 9.94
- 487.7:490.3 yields -0.11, 11.1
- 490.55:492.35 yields -0.05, 10.9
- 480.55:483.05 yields -0.07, 11.1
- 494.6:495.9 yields -0.15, 11.7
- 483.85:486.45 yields 0.14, 10.1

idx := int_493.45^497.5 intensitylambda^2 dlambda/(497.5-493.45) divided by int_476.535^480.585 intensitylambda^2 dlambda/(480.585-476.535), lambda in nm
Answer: 1.11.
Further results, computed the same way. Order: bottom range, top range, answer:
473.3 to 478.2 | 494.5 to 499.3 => 1.11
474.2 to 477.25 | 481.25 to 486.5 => 1.00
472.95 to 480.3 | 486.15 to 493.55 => 1.05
